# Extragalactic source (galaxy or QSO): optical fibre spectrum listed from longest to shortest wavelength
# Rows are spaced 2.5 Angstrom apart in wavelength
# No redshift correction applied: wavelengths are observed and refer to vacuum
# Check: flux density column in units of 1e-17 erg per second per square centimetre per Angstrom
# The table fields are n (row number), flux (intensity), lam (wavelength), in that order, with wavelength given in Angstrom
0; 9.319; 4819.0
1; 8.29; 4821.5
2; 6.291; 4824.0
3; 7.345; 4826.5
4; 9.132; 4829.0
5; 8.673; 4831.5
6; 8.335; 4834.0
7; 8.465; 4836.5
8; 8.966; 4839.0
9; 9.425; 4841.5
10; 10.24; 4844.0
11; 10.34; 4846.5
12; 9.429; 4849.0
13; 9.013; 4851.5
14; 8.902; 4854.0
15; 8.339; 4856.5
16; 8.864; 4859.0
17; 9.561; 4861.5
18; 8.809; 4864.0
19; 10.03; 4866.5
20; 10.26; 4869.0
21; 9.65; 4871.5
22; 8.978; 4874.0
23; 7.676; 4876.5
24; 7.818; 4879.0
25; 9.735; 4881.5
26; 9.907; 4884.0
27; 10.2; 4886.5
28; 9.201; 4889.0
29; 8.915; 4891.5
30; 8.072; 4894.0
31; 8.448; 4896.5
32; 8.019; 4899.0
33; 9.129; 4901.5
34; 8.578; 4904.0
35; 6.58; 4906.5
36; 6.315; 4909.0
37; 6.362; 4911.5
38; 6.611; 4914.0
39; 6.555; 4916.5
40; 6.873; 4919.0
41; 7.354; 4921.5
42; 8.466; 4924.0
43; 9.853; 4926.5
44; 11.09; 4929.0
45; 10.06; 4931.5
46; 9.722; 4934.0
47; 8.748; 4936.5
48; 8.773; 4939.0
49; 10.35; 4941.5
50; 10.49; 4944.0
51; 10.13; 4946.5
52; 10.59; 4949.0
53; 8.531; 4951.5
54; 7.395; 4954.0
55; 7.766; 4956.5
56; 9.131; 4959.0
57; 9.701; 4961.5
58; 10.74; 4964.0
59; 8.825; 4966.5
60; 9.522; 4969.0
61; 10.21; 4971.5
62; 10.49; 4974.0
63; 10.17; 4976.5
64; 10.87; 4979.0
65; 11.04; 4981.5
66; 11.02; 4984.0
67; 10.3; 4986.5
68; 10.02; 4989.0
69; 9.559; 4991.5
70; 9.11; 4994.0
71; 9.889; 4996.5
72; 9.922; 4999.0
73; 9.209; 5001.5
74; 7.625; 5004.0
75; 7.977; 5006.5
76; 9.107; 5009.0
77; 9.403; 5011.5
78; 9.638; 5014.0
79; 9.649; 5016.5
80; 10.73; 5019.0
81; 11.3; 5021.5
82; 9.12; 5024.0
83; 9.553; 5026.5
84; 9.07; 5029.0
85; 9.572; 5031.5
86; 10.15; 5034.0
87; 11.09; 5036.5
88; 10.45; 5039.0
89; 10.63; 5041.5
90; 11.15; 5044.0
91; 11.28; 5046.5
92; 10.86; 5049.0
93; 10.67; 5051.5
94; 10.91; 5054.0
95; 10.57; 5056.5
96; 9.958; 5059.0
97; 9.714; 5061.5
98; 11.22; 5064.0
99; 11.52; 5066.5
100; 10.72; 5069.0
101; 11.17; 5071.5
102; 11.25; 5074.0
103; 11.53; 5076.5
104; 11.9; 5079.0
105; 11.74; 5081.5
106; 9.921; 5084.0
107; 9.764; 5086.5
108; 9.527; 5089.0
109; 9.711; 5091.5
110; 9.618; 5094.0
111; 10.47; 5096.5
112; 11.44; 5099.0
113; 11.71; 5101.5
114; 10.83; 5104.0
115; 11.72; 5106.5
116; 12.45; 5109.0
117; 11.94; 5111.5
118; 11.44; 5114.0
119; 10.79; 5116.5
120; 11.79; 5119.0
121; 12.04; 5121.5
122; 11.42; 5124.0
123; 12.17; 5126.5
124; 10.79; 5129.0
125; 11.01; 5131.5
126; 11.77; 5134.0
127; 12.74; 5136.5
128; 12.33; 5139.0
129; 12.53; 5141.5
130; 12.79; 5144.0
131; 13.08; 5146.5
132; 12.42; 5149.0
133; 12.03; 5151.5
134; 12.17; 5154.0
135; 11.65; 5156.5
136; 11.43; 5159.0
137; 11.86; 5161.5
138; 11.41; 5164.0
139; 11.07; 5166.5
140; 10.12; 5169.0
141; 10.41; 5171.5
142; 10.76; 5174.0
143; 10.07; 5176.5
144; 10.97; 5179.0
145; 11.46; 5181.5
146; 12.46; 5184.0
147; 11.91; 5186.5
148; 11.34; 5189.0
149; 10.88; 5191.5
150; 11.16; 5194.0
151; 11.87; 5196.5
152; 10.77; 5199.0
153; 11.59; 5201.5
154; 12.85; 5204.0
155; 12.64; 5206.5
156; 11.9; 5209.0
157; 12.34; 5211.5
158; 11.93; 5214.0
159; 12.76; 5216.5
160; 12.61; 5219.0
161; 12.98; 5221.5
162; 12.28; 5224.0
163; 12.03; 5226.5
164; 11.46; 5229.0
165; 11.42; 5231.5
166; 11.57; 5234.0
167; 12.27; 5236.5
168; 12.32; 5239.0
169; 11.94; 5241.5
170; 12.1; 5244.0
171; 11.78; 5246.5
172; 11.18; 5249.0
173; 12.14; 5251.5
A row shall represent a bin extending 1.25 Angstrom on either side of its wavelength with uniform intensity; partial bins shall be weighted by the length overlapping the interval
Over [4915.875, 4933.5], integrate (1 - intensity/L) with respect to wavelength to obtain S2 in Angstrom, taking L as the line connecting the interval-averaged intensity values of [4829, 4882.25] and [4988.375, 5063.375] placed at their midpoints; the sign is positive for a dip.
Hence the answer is 1.4 Angstrom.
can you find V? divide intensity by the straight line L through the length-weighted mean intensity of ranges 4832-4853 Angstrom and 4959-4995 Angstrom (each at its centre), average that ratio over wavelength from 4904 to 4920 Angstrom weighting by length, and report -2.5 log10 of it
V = 0.40 mag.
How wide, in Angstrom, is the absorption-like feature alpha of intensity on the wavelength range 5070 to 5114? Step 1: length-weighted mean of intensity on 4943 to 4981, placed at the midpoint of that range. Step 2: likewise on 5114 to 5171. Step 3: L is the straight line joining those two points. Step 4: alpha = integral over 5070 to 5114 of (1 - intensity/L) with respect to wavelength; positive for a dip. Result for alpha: 0.7 Angstrom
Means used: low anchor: 9.66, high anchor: 11.8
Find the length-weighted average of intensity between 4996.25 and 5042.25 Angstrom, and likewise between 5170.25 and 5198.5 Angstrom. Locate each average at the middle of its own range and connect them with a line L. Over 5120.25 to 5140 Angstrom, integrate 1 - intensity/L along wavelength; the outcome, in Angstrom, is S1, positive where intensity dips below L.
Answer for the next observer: -2.0 Angstrom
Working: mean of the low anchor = 9.67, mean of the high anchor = 11.2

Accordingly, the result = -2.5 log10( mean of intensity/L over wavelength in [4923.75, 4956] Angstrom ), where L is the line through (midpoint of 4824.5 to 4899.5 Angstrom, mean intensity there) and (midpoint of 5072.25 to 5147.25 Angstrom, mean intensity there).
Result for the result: 0.02 mag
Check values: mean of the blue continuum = 9.01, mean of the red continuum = 11.4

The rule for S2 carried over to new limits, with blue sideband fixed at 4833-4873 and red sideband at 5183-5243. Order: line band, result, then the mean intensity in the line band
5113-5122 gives -0.17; 11.5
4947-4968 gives 1.97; 9.13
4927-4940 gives 0.24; 9.71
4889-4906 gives 2.00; 8.49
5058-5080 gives -0.20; 11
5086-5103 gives 1.13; 10.4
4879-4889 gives -0.07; 9.59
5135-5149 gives -1.48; 12.7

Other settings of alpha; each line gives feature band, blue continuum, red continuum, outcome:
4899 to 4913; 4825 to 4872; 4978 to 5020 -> 2.86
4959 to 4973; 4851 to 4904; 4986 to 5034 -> -0.60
